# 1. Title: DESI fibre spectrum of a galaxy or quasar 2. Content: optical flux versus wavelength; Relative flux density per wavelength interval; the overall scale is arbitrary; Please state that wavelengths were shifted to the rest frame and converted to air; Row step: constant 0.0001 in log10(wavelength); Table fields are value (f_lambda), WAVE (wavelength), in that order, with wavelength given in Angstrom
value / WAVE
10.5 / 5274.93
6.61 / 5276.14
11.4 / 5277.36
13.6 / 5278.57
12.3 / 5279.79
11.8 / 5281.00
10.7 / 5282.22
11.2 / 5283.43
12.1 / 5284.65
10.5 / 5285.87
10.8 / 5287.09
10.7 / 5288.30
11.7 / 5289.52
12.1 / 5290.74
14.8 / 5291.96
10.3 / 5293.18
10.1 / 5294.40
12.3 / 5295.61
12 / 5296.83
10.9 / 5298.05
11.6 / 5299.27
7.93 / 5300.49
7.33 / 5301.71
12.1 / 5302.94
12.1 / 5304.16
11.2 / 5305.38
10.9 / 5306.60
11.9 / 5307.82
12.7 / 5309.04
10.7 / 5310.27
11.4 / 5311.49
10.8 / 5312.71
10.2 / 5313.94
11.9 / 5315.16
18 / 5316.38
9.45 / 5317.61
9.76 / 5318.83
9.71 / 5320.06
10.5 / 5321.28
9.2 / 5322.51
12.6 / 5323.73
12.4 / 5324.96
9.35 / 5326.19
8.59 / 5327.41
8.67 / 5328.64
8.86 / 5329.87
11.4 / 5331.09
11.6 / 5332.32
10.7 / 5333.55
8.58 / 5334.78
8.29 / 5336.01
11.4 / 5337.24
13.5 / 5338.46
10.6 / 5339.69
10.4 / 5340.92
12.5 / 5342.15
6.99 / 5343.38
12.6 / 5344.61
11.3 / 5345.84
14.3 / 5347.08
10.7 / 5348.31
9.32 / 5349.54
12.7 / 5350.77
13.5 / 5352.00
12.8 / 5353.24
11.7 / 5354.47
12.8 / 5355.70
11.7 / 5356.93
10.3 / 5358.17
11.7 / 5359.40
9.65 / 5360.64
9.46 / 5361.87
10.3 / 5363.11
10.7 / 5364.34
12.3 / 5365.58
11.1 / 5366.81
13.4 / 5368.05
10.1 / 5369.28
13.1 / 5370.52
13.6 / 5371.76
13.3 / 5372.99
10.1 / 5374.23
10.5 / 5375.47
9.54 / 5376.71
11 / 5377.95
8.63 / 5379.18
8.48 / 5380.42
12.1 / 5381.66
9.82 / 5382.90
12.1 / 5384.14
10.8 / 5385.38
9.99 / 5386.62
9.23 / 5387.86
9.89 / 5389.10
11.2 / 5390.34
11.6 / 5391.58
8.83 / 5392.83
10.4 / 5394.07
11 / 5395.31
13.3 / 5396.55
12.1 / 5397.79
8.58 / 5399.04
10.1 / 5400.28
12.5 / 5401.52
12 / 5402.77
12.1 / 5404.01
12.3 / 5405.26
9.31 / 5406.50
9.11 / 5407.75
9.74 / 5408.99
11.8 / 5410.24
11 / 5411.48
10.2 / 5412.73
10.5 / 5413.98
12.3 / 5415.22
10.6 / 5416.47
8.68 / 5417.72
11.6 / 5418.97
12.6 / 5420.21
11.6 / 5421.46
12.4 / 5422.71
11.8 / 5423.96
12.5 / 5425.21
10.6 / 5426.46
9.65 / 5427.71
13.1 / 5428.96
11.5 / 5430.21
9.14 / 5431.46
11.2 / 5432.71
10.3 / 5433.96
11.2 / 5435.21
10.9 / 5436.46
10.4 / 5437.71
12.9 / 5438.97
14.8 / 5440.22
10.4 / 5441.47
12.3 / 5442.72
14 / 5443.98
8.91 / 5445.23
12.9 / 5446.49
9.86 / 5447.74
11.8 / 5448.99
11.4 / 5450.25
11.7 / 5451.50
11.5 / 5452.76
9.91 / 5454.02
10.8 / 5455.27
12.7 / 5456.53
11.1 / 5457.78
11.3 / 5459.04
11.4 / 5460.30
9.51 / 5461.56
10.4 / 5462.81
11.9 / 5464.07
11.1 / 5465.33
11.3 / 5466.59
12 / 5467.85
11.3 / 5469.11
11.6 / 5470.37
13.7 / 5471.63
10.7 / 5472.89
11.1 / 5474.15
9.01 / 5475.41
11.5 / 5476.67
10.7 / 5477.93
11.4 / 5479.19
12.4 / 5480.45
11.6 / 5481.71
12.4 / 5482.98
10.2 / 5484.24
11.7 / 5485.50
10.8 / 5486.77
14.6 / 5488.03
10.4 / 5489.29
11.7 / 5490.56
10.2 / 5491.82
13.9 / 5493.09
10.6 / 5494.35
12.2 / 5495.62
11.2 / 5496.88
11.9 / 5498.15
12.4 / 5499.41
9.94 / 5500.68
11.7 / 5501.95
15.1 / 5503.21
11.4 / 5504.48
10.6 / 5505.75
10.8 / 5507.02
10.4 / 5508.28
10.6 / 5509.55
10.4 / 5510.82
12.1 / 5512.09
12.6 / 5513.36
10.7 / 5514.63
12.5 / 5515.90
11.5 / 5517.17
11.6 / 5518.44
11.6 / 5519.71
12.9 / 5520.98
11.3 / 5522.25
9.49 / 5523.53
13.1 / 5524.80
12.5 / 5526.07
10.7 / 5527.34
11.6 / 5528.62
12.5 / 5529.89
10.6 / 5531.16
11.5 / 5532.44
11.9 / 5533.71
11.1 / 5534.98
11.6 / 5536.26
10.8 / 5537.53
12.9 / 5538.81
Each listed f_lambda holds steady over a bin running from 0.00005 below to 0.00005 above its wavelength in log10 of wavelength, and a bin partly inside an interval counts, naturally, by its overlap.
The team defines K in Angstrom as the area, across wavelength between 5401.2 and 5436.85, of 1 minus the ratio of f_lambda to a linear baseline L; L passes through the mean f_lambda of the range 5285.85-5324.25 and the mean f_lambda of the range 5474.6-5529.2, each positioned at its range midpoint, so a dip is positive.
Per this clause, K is 0.9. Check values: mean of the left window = 11.2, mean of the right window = 11.5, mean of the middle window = 11.1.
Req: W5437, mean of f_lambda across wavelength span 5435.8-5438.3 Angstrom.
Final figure 10.7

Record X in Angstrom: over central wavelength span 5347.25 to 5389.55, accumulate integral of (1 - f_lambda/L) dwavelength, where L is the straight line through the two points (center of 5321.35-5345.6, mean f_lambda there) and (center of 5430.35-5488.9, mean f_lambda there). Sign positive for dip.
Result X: -1.6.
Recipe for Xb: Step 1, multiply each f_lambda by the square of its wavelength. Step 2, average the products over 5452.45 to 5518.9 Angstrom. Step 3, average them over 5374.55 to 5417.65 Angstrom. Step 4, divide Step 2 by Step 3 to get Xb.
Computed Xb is 1.1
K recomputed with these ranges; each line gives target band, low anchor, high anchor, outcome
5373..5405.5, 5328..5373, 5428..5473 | 1.61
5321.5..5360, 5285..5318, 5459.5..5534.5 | 1.34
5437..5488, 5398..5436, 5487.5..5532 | -0.60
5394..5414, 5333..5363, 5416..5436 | 0.32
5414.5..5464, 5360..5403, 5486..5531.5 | -0.53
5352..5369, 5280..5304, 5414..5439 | -0.40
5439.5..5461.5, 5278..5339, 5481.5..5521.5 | -0.10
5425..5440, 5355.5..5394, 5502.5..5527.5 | -0.01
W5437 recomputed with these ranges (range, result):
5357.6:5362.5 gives 10.3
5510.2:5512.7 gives 11.2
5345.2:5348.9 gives 12.1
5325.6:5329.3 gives 8.87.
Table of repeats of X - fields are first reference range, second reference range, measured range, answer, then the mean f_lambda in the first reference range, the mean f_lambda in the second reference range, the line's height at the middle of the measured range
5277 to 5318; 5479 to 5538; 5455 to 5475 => 0.37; 11.5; 11.6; 11.6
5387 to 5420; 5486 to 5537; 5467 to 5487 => -0.09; 10.8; 11.6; 11.3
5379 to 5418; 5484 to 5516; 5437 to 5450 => -0.87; 10.7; 11.6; 11.1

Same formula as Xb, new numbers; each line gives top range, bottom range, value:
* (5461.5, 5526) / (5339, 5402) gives 1.09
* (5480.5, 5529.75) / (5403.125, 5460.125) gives 1.06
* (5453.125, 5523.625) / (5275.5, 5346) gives 1.12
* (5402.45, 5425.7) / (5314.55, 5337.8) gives 1.09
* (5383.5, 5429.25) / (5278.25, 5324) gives 1.01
